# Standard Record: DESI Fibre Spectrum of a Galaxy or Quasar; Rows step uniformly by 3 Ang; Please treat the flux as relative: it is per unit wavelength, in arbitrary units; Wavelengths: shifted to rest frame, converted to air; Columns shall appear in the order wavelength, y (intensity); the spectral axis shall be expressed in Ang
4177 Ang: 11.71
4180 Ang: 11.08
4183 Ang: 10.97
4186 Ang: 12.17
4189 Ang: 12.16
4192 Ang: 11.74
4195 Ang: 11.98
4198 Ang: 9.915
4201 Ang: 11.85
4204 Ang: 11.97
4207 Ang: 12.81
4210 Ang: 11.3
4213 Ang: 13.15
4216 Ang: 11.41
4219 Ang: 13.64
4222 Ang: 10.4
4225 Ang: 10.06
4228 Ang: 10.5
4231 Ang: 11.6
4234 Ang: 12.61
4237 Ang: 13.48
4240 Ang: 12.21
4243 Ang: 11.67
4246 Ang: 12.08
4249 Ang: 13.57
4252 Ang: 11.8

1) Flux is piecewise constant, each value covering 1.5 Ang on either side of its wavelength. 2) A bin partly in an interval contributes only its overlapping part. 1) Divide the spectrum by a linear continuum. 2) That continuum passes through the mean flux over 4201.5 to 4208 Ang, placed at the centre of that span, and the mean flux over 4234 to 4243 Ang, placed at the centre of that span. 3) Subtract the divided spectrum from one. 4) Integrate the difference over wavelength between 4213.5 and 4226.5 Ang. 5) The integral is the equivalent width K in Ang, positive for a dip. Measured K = 1.0 Ang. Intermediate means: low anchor 12.3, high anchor 12.6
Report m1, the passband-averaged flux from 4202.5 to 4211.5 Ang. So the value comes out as 12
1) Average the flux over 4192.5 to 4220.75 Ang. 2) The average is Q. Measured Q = 12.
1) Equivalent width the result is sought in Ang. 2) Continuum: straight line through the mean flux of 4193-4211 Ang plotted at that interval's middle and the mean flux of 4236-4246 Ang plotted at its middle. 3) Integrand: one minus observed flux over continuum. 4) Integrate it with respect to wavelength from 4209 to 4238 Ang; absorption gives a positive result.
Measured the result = 0.6 Ang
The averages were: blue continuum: 11.6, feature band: 11.8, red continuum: 12.3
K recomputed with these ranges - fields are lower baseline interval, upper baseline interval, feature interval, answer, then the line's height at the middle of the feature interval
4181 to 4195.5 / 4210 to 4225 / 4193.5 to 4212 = 0.2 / 11.8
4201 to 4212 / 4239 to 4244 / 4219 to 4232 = 1.1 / 12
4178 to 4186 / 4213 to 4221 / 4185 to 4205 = 0.1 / 11.7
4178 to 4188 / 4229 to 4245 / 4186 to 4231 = 0.7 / 11.8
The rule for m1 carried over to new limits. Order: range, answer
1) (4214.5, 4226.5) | 11.4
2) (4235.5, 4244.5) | 12.5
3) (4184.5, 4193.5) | 12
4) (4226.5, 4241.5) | 12.1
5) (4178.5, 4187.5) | 11.4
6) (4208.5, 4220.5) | 12.4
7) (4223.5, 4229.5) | 10.3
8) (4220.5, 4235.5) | 11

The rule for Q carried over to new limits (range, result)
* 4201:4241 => 11.9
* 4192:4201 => 11.2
